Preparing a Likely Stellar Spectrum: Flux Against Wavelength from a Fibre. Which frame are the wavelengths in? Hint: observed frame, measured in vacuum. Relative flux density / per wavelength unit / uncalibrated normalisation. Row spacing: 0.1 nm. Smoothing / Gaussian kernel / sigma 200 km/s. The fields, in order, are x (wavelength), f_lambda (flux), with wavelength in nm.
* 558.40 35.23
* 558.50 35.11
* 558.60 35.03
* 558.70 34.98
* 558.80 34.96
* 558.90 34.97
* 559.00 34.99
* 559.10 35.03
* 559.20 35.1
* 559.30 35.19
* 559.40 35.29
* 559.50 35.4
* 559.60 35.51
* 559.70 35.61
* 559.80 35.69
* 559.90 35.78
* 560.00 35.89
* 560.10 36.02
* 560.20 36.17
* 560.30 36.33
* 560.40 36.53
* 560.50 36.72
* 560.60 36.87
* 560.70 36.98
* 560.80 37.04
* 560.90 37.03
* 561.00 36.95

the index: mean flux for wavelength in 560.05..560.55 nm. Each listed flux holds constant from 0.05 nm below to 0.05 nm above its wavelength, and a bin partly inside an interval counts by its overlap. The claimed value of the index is 36.4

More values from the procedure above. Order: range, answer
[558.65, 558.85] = 35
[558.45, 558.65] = 35.1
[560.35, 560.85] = 36.8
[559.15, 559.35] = 35.1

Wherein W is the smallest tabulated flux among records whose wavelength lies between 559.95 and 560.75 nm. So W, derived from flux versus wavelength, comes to 35.89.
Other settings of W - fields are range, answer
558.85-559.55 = 34.97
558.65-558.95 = 34.96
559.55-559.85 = 35.51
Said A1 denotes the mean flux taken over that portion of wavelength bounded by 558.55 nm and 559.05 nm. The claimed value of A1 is 35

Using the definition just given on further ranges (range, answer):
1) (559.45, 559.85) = 35.6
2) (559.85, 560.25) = 36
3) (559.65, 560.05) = 35.7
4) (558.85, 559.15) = 35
